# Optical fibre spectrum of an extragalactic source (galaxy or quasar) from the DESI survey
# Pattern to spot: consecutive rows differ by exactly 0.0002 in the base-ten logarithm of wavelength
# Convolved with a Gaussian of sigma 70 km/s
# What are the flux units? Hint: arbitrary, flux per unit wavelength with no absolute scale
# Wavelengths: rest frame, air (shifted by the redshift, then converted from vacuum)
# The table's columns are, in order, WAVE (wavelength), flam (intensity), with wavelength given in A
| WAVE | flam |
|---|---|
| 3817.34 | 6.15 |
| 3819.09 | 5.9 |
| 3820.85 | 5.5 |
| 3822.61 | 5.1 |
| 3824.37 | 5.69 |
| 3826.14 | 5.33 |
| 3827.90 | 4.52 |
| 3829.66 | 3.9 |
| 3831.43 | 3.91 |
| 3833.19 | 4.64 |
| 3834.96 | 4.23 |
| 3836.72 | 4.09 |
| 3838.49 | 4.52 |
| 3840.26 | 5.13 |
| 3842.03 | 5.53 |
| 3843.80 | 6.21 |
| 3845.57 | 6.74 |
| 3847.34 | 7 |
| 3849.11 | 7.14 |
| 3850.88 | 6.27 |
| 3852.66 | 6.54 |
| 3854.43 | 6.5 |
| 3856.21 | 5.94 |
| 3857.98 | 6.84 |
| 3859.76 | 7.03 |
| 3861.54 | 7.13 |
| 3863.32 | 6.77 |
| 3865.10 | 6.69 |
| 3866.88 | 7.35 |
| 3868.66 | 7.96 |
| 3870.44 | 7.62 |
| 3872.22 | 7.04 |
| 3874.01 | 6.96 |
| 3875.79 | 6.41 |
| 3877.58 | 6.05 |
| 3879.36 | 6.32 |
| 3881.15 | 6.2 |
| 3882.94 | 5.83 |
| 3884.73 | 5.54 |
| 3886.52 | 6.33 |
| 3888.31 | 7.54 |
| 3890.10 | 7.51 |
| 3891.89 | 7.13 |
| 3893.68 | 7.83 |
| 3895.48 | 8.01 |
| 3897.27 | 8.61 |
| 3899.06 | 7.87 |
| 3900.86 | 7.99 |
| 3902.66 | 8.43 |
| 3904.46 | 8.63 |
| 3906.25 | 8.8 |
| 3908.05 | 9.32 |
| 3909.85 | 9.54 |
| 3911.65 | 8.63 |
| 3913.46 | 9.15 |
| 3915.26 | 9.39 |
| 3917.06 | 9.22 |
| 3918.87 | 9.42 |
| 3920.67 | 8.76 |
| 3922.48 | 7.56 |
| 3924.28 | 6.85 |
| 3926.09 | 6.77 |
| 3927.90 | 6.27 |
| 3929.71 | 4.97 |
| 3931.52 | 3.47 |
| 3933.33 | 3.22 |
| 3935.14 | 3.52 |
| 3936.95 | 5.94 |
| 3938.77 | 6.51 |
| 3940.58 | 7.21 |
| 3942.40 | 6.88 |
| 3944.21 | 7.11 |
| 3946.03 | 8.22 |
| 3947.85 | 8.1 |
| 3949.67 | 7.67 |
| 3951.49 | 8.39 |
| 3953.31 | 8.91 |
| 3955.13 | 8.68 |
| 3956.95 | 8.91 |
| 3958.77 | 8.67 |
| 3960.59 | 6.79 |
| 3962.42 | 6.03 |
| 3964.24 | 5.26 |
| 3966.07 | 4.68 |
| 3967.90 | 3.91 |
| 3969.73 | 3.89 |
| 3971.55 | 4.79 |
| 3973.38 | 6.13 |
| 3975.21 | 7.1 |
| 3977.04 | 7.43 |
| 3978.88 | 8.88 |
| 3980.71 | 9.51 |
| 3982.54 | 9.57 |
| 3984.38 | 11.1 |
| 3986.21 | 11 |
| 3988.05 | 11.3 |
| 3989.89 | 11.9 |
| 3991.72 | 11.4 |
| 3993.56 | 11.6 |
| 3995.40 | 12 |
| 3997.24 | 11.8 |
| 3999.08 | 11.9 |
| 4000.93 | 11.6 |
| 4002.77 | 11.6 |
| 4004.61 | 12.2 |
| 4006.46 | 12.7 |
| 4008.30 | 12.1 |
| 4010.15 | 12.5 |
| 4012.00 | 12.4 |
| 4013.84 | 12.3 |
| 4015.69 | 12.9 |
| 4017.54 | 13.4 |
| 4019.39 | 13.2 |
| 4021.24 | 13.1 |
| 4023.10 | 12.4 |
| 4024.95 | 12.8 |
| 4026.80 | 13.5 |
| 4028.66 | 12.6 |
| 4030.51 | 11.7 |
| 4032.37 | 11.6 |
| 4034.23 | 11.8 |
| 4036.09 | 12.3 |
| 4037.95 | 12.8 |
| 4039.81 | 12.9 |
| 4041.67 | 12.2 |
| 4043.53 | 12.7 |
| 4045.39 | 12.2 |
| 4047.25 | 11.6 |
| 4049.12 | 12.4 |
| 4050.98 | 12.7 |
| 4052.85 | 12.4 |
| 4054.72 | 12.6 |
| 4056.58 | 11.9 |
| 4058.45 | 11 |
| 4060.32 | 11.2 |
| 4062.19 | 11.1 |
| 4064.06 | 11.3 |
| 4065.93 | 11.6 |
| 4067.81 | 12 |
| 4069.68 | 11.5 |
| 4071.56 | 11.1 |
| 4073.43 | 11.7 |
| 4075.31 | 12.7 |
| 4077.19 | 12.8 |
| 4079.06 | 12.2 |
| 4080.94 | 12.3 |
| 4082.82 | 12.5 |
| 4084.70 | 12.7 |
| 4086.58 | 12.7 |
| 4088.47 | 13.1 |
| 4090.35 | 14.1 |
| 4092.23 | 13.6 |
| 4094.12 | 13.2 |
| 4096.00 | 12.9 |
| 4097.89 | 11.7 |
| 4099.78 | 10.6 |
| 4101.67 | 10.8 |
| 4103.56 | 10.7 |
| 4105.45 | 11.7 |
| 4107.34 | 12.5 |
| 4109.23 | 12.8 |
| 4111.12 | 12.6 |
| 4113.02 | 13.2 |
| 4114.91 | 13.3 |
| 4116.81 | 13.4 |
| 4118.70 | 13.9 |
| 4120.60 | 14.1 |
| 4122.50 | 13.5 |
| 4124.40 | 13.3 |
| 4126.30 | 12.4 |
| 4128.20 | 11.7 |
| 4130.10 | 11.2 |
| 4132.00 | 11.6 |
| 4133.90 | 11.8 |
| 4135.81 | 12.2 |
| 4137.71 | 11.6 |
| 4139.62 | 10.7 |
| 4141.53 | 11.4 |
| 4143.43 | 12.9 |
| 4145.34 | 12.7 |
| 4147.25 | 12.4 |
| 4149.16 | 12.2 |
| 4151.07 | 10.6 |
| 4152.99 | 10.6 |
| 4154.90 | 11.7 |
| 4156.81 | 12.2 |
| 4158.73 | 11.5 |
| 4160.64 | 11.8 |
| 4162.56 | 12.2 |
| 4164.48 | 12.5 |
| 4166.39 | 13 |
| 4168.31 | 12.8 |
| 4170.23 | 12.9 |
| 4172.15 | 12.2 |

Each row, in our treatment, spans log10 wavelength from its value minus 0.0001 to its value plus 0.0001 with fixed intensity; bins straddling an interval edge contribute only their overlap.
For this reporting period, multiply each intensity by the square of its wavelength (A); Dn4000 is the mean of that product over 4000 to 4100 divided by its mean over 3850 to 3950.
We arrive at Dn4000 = 1.9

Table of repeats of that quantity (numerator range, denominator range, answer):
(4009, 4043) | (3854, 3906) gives 1.90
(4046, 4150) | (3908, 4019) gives 1.50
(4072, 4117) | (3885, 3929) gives 1.69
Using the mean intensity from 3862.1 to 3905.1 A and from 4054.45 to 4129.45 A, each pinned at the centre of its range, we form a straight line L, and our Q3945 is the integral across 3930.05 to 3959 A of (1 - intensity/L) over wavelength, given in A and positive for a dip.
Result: 6.1 A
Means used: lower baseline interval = 7.18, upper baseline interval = 12.3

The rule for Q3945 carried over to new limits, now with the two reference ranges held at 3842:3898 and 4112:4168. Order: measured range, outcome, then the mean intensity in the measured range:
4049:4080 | -3.3 A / 11.9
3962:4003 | 1.3 A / 8.88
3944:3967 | 2.8 A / 7.5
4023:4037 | -3.2 A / 12.3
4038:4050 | -2.4 A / 12.4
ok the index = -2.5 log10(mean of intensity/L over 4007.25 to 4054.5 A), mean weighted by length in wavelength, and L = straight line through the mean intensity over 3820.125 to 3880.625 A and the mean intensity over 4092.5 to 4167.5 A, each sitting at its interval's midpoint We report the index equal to -0.24 mag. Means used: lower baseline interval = 6.02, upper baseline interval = 12.2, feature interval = 12.5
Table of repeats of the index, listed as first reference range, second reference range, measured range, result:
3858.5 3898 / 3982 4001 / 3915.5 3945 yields 0.340 mag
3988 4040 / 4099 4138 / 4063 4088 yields 0.020 mag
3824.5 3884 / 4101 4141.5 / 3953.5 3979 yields 0.312 mag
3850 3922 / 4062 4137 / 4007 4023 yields -0.213 mag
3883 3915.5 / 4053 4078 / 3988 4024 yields -0.174 mag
